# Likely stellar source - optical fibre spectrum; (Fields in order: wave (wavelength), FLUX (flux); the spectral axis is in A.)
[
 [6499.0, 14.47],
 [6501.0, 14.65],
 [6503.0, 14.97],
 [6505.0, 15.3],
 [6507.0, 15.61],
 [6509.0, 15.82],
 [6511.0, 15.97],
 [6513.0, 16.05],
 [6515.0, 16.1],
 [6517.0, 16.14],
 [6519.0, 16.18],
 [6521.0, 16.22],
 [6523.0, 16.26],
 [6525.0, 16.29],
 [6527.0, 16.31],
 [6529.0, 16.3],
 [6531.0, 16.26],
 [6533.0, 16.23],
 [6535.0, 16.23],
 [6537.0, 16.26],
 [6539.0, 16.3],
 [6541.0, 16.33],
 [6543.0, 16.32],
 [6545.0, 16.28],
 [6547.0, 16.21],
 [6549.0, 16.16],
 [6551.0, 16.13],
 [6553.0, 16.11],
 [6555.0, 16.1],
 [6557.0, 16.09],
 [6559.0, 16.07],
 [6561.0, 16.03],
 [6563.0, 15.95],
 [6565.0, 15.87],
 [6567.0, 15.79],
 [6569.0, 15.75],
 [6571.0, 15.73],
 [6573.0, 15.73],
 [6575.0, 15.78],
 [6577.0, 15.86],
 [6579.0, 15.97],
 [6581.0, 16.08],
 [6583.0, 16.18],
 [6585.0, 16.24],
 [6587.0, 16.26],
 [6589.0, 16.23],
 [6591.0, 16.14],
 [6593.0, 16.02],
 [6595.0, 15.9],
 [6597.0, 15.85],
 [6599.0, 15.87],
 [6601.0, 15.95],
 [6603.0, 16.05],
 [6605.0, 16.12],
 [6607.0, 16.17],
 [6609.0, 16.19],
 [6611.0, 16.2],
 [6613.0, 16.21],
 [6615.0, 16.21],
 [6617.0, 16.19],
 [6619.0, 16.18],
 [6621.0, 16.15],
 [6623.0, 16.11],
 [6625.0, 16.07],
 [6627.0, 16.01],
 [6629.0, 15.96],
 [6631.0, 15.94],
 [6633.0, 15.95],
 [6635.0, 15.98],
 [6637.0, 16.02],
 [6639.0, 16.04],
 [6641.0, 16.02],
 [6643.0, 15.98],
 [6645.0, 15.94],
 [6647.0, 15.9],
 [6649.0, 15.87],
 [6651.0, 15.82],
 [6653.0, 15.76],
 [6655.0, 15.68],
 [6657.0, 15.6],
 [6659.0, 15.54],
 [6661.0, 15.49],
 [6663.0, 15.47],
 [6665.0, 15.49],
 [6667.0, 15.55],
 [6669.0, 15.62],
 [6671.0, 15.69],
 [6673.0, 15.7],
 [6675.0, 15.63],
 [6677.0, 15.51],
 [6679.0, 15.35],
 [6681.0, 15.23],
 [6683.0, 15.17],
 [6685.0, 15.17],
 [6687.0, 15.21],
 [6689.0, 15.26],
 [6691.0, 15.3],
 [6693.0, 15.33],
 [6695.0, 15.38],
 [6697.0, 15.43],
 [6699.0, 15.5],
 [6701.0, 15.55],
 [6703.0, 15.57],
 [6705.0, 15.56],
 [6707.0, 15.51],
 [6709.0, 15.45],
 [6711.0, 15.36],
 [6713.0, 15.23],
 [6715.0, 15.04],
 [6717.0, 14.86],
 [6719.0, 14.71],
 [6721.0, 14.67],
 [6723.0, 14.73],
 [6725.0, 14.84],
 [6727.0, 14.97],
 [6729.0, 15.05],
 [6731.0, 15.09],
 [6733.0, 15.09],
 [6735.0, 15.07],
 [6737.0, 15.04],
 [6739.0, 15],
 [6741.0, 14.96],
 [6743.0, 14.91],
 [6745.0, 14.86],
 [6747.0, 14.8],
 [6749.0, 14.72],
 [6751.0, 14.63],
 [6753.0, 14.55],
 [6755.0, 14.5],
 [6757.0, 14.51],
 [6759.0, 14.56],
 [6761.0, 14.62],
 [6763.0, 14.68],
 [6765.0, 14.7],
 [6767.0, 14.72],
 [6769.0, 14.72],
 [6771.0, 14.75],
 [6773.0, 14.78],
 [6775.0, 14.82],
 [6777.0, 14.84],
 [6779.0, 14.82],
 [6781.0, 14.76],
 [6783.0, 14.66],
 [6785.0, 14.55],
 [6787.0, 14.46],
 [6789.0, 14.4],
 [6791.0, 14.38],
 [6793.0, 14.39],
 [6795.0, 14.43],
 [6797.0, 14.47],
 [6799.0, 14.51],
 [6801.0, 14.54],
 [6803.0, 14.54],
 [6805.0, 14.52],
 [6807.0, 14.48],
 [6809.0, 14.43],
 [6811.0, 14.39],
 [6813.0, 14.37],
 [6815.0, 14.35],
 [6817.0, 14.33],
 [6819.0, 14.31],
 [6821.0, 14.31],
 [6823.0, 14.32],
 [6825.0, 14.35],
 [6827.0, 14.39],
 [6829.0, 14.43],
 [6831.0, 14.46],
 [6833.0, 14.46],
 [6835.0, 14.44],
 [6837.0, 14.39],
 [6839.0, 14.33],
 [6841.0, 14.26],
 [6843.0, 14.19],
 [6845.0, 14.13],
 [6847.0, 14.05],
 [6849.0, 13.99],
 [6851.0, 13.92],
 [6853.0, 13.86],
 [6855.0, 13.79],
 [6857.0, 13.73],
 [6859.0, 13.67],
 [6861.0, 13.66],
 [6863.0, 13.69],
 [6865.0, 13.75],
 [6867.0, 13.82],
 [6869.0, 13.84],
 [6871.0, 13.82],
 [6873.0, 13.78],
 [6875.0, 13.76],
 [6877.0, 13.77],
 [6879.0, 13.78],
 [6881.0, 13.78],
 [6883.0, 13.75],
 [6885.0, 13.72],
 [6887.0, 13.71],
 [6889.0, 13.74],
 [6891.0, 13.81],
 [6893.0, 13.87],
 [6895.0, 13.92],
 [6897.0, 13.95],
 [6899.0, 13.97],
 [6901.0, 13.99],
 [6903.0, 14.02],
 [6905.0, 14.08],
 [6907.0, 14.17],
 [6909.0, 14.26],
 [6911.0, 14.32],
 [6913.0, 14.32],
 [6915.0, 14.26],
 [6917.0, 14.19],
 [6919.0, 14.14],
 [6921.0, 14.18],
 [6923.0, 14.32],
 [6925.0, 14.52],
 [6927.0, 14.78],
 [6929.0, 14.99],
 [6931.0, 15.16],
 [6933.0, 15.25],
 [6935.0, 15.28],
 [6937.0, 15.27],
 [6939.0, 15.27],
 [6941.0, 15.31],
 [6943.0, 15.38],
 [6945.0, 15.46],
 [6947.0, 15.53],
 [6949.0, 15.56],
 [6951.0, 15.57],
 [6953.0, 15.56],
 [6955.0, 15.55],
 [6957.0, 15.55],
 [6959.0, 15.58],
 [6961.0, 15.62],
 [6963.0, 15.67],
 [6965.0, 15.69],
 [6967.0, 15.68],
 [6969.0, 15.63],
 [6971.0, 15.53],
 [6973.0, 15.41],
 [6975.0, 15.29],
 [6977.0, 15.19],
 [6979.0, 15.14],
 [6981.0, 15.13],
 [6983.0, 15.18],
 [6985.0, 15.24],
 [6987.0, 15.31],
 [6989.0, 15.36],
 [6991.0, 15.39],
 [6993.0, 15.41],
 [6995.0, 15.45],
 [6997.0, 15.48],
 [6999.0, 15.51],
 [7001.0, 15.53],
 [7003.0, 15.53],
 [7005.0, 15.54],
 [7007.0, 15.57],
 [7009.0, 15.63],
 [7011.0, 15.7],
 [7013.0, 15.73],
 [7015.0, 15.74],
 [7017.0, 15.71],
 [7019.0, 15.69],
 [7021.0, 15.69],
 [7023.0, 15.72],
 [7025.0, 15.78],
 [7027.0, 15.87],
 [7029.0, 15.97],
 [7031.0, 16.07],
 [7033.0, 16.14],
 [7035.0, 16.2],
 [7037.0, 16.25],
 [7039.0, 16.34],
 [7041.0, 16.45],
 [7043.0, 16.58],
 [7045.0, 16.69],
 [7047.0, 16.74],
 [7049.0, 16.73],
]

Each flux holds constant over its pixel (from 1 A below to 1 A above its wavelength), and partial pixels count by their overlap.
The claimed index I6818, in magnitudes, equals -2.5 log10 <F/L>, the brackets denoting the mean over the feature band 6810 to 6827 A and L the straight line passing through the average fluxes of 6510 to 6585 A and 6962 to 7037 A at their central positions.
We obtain 0.10 mag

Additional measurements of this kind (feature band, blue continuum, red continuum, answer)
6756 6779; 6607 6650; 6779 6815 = 0.00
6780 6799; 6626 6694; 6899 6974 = 0.06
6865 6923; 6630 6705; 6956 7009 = 0.11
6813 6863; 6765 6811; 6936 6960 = 0.05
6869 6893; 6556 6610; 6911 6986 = 0.12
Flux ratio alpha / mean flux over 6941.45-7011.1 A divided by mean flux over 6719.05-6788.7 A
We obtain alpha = 1.05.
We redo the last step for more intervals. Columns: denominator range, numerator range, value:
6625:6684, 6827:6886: 0.89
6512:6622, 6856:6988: 0.91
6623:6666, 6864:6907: 0.87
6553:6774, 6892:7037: 0.98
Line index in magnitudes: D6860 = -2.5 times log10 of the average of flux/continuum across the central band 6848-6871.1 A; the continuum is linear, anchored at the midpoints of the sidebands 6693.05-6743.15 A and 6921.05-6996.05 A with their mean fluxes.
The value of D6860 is 0.11 mag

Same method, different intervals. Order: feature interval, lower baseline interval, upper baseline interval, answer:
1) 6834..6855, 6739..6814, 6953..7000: 0.06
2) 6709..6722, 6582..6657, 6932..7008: 0.06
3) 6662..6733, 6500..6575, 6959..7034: 0.04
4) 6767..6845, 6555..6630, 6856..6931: 0.01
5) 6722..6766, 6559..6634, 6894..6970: 0.05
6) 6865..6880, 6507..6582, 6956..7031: 0.14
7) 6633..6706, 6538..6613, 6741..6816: -0.01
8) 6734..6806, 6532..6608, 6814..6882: 0.00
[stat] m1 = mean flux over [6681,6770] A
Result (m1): 15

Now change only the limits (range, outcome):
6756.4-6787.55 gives 14.7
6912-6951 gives 14.9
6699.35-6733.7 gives 15.1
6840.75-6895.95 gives 13.8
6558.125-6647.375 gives 16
